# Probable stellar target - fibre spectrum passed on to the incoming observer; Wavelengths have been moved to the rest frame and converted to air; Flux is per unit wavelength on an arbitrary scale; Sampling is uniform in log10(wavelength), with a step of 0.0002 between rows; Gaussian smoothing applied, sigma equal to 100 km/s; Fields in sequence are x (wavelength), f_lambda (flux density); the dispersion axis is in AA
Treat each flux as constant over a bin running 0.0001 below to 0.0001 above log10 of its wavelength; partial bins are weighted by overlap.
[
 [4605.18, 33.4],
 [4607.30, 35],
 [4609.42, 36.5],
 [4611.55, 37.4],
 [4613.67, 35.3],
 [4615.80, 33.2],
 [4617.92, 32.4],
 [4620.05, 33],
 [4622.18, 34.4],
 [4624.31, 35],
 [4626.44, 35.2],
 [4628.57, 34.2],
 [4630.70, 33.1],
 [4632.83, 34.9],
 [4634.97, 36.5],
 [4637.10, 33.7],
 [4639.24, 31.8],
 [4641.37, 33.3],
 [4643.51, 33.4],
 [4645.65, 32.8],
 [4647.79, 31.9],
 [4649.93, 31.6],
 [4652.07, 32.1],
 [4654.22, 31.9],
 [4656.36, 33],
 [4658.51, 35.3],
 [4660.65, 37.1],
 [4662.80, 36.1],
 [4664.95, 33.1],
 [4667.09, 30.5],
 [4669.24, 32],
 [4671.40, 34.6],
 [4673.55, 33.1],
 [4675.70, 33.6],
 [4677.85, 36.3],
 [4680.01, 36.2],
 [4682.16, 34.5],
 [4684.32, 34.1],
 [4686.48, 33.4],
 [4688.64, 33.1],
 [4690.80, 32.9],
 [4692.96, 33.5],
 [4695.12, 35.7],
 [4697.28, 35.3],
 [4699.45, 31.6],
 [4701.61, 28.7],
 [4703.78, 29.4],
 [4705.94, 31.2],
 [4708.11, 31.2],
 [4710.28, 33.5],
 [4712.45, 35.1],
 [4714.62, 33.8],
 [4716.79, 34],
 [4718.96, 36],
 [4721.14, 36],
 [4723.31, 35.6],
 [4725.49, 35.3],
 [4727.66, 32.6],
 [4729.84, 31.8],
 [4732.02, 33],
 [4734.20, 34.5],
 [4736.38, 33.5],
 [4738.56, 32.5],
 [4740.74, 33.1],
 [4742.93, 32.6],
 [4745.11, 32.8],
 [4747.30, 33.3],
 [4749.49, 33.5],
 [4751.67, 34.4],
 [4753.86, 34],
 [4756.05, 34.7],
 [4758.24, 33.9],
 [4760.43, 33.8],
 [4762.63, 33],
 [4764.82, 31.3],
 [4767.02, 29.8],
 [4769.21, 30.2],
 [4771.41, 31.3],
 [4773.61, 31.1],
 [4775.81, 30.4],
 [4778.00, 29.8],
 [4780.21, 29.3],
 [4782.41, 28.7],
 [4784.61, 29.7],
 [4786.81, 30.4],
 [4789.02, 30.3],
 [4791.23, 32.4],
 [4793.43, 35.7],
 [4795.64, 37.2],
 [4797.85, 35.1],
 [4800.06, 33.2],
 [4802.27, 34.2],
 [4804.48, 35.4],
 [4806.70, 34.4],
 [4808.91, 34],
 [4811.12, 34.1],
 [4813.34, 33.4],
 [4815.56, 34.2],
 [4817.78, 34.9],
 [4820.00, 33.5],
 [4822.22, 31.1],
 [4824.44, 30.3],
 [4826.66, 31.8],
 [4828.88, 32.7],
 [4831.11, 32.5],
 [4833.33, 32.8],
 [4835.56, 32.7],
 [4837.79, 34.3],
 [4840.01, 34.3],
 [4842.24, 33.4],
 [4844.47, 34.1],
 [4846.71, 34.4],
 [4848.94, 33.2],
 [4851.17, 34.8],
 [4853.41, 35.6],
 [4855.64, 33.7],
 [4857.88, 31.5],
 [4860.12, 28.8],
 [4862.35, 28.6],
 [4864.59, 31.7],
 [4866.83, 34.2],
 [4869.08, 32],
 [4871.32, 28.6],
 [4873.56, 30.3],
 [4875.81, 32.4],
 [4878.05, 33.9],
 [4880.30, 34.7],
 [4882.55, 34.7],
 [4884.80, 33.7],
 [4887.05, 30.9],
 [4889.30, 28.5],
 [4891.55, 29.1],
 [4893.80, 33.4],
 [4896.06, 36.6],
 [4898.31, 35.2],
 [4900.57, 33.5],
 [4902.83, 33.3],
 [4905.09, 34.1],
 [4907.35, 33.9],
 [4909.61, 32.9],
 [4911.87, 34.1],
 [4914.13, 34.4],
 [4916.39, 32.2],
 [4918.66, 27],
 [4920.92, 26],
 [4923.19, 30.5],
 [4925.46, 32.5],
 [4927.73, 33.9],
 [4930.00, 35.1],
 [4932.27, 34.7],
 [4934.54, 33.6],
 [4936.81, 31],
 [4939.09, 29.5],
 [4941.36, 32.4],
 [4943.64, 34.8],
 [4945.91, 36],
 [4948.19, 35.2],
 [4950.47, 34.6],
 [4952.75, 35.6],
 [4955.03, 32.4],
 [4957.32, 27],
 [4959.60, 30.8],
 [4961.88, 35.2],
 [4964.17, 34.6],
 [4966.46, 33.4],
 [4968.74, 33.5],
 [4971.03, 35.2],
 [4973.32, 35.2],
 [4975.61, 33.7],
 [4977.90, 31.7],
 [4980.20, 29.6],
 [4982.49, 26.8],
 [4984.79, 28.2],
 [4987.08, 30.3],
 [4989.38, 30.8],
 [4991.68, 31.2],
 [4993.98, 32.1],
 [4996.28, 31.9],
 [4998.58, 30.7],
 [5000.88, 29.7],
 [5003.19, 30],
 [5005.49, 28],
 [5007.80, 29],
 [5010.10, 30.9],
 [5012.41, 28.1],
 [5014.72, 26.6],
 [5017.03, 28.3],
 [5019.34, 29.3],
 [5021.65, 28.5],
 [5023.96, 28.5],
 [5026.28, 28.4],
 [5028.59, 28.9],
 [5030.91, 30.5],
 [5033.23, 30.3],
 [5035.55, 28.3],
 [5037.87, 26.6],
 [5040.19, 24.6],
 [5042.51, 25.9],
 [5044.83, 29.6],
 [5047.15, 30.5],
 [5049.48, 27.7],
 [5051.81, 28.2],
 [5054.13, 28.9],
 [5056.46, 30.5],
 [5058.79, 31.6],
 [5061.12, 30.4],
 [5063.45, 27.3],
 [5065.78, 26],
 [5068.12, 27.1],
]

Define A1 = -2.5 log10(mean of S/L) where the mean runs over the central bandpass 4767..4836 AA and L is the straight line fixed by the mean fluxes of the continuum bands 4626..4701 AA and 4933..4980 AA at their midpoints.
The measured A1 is 0.034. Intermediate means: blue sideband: 33.7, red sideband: 33.2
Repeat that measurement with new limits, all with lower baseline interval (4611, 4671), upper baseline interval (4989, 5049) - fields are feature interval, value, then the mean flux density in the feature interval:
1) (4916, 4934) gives -0.046 mag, 31.5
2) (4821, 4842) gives -0.040 mag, 32.6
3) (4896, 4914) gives -0.121 mag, 34.1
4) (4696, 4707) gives 0.055 mag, 31.3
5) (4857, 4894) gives -0.025 mag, 31.5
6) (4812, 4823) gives -0.065 mag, 33.5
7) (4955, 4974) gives -0.113 mag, 33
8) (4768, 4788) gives 0.067 mag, 30.1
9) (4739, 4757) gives -0.037 mag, 33.5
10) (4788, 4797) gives -0.070 mag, 34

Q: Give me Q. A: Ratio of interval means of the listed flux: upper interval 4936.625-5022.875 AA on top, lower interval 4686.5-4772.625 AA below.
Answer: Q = 0.9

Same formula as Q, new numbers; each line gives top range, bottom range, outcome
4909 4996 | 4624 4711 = 0.97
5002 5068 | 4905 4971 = 0.87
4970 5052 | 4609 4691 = 0.87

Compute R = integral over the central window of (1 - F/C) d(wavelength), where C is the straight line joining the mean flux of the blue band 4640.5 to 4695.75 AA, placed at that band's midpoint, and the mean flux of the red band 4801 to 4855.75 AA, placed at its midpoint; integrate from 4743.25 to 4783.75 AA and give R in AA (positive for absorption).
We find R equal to 2.0 AA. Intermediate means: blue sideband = 33.6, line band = 32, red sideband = 33.6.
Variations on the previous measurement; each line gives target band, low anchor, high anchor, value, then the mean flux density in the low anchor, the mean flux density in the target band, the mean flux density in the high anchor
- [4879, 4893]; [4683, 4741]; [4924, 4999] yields 0.3 AA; 33.4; 32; 32.5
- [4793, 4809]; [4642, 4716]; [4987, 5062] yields -1.5 AA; 33.3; 34.9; 29.2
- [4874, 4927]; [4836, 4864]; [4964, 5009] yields -0.2 AA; 33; 32.5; 31.2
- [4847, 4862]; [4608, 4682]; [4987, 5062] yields -0.7 AA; 34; 32.8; 29.2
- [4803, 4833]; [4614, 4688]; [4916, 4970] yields -0.2 AA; 33.8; 33.3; 32.6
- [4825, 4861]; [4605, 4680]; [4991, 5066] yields -2.0 AA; 33.9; 33.1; 29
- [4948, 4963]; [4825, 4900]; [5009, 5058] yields -1.2 AA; 32.7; 32.8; 28.5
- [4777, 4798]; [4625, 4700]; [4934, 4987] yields 1.0 AA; 33.8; 31.7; 32.6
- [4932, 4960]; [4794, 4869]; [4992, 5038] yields -1.9 AA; 33.3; 32.9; 29.3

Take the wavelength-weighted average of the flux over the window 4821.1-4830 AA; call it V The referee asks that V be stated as 31.5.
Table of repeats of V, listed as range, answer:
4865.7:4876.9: 31.5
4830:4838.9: 33.1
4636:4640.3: 32.8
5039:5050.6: 27.7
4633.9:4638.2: 35.1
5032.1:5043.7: 27.1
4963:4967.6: 34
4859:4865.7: 29.7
